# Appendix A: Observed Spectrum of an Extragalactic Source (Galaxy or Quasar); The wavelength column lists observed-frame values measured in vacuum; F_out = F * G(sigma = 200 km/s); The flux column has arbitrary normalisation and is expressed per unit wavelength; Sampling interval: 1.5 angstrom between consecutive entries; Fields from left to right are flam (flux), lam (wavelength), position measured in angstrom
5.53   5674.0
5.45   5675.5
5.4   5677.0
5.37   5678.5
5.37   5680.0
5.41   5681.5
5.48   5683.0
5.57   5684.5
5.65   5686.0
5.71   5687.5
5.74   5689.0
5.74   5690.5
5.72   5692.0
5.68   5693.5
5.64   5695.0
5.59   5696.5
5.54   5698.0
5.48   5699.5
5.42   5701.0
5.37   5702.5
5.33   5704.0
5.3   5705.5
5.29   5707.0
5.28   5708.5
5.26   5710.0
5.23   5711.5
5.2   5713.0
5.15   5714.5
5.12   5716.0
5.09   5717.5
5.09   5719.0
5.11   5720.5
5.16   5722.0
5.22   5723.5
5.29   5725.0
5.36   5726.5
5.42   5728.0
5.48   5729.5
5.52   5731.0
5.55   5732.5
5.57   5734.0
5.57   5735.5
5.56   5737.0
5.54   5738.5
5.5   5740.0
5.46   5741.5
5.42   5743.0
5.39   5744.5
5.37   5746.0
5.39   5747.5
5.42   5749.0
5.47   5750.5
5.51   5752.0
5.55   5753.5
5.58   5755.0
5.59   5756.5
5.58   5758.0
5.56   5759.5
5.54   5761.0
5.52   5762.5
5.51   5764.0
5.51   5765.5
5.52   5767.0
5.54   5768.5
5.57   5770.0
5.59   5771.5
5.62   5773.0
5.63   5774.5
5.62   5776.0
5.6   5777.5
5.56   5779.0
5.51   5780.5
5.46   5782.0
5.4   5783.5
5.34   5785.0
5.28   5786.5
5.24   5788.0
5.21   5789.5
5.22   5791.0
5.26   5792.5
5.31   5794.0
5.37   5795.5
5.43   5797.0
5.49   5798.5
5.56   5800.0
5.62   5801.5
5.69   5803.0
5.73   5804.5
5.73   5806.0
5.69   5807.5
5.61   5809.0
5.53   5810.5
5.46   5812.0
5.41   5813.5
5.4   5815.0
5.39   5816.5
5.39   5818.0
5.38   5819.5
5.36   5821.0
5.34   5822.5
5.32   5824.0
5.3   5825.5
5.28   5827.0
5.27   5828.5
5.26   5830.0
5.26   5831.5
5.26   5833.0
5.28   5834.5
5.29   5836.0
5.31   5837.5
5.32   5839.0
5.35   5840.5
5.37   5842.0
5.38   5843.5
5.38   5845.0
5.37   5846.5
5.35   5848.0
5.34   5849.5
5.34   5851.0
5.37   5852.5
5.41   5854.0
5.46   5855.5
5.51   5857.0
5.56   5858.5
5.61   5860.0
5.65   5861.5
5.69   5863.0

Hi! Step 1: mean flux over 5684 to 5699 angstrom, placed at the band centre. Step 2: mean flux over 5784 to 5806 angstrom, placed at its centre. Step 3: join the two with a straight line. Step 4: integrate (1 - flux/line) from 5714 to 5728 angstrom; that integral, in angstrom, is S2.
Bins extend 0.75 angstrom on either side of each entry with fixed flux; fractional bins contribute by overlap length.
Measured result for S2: 1.00 angstrom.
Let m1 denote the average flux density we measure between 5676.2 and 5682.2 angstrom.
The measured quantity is 5.39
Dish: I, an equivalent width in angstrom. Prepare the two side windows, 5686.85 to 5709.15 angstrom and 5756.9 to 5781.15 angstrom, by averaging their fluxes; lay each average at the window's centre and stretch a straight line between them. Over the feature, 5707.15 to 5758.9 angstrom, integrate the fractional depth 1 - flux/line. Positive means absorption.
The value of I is 1.5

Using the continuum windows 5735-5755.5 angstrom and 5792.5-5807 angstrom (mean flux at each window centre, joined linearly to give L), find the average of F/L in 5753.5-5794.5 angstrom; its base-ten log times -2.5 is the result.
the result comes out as 0.01 mag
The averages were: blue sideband 5.48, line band 5.48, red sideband 5.54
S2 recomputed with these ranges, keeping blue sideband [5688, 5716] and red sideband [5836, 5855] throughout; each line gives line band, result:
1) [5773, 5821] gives -0.8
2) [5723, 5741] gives -0.2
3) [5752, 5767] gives -0.4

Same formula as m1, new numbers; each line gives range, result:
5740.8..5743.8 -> 5.44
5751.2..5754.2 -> 5.53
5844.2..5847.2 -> 5.38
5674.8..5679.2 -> 5.41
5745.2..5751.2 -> 5.41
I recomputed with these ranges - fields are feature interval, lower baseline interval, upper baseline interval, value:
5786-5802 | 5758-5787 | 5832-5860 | 0.4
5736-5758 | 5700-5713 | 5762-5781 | -0.1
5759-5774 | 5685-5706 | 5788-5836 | -0.2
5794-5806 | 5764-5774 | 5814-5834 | -0.3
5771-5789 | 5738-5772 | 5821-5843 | -0.1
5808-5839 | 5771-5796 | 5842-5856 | 0.2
